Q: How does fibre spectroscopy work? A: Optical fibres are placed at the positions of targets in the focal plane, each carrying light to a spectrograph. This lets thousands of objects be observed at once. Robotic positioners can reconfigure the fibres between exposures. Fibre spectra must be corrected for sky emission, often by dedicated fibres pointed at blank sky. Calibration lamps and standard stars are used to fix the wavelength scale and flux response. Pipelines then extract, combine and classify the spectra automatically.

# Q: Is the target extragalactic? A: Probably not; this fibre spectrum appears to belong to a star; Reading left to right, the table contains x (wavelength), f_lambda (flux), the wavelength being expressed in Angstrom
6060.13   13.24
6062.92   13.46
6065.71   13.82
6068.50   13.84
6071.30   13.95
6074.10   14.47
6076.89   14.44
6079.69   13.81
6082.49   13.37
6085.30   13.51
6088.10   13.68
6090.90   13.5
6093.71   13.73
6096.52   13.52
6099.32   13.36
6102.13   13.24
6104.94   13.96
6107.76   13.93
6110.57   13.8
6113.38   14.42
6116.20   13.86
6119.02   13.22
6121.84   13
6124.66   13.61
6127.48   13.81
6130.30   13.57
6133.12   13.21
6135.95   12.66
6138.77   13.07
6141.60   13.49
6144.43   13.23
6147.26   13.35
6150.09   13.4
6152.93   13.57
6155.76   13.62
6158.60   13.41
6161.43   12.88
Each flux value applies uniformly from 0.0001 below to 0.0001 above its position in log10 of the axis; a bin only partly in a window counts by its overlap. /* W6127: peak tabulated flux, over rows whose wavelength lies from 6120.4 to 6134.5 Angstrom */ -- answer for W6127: 13.81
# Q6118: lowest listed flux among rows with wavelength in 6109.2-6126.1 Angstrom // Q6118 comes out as 13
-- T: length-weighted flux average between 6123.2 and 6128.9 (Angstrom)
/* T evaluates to 13.7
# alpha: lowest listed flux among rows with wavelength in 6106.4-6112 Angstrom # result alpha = 13.8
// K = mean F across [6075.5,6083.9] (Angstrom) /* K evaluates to 13.9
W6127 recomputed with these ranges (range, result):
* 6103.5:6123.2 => 14.42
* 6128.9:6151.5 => 13.57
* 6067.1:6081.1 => 14.47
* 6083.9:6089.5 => 13.68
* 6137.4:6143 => 13.49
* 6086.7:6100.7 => 13.73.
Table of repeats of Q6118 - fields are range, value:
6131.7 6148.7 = 12.66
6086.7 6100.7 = 13.36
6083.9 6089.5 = 13.51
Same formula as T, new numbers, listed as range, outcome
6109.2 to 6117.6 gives 14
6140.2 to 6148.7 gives 13.4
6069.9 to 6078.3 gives 14.3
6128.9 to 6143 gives 13.2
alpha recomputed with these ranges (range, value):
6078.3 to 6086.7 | 13.37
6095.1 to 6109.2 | 13.24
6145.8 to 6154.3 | 13.35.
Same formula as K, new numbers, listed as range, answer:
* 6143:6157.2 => 13.4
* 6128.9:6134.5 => 13.4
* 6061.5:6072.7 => 13.8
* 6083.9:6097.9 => 13.6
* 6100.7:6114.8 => 13.9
